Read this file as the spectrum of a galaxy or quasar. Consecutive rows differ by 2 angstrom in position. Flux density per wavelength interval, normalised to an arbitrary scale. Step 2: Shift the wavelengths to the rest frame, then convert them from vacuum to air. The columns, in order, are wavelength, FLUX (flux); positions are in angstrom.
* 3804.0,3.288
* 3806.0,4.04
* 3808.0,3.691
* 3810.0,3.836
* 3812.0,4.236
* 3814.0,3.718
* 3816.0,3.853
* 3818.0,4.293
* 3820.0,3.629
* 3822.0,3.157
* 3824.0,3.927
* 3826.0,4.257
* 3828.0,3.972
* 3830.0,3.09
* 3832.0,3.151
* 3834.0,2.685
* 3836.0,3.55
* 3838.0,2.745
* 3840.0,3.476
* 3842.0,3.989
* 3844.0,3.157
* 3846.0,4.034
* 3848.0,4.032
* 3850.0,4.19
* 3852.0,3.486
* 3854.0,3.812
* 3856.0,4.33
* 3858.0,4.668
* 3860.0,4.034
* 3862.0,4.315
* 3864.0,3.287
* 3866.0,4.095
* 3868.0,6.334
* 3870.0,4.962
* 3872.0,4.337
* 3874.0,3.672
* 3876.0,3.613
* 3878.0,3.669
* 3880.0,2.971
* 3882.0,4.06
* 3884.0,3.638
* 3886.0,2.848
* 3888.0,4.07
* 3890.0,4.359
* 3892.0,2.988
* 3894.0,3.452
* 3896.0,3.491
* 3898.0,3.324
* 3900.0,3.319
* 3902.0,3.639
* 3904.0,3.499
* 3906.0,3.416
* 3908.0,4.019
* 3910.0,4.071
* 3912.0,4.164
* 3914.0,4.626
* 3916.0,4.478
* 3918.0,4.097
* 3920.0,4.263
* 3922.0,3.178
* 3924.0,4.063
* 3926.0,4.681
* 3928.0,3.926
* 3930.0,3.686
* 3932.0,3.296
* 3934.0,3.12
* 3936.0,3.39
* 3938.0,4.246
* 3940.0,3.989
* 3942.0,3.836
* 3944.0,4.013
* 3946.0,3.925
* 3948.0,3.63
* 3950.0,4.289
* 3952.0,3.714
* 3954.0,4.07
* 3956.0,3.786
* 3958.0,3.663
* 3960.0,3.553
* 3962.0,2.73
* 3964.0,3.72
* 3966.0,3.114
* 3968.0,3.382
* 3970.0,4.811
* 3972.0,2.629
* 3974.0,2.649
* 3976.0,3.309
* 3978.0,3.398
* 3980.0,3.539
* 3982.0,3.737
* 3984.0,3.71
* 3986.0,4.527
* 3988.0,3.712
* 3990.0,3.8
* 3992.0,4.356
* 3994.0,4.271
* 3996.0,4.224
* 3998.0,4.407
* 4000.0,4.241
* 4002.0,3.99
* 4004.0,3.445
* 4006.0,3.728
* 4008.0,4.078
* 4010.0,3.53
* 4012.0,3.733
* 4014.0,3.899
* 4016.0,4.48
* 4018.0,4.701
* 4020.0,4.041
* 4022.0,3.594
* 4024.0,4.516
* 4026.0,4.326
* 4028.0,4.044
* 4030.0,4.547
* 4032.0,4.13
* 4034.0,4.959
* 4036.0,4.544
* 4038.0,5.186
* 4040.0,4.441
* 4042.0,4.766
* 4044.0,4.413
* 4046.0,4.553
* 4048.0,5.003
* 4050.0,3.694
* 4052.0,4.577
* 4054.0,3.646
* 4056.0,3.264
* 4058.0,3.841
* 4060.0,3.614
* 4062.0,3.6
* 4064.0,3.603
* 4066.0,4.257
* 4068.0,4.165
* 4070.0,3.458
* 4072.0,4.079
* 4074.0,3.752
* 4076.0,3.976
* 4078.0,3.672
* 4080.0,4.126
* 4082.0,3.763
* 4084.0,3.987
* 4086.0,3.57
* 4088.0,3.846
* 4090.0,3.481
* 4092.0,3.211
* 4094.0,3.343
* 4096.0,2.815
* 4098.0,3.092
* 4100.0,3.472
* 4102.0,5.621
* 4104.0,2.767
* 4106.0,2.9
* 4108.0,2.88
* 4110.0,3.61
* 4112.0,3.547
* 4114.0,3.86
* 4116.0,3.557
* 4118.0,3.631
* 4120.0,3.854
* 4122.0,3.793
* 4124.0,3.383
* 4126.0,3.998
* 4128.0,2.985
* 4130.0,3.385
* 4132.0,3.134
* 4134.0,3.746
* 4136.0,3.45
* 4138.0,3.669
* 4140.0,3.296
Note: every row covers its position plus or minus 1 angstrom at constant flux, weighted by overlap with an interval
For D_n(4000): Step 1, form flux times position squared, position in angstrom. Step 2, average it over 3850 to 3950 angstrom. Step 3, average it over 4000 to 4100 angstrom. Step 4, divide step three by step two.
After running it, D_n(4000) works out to 1.10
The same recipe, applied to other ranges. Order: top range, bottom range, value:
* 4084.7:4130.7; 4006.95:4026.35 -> 0.90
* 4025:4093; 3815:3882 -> 1.17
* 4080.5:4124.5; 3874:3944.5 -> 1.04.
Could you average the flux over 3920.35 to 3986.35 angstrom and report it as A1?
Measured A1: 3.67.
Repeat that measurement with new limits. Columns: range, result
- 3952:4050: 3.99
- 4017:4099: 4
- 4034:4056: 4.45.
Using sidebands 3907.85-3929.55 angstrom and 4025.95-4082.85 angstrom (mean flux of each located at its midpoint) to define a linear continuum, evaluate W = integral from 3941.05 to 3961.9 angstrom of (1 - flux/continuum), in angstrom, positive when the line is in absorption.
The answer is 1.7 angstrom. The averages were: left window 4.14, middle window 3.8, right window 4.14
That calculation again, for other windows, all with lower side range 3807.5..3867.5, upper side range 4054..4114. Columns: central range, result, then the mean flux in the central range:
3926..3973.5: 0.4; 3.69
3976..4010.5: -2.1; 3.91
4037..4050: -3.5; 4.65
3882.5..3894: 0.5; 3.59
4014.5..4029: -2.2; 4.23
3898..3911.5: 0.3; 3.65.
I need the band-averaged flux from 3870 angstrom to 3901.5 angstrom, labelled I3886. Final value 3.63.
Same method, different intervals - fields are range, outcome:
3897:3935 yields 3.84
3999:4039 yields 4.19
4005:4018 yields 3.97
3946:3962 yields 3.75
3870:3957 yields 3.8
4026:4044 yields 4.55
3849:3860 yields 4.09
